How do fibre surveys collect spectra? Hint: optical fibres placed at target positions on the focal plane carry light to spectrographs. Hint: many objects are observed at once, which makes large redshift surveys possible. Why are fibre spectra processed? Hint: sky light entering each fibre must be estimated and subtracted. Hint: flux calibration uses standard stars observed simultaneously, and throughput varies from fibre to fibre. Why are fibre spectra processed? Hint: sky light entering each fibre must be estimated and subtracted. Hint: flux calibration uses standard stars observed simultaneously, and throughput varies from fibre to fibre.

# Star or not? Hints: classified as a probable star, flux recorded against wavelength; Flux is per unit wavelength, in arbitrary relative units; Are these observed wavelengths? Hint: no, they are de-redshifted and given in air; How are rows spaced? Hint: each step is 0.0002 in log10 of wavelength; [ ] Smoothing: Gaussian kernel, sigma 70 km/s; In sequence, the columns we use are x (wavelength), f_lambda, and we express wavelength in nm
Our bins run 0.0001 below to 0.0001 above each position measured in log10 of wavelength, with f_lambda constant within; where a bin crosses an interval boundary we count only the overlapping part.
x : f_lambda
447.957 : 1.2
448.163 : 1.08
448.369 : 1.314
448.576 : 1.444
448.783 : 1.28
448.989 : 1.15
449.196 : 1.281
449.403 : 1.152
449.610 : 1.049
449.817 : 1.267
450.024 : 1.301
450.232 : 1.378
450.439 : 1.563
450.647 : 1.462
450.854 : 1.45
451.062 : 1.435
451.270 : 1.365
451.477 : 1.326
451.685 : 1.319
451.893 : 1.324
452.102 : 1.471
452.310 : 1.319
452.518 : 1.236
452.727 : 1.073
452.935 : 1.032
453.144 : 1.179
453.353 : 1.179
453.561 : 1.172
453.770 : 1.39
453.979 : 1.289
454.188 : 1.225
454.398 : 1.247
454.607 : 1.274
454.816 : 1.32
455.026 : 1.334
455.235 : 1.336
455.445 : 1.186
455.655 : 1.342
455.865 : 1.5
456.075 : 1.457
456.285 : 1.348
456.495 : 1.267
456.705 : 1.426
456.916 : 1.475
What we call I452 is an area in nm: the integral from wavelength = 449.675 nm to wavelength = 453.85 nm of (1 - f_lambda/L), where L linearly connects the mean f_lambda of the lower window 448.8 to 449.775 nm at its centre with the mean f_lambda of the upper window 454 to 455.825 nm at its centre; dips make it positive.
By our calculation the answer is -0.287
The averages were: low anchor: 1.18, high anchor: 1.29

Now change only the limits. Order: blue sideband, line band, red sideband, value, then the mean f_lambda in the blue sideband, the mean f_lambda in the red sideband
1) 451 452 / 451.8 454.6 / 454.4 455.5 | 0.168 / 1.35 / 1.29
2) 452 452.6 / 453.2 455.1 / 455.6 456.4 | 0.157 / 1.35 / 1.41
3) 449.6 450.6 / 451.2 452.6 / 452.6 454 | -0.095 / 1.34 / 1.18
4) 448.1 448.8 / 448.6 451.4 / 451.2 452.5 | -0.011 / 1.29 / 1.35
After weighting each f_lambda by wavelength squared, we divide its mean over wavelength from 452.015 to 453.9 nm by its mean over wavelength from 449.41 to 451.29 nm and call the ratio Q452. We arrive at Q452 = 0.9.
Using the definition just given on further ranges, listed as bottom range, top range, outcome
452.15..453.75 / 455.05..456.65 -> 1.15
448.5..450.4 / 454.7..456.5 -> 1.10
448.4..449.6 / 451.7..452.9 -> 1.03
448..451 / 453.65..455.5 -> 1.02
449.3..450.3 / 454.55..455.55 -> 1.08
